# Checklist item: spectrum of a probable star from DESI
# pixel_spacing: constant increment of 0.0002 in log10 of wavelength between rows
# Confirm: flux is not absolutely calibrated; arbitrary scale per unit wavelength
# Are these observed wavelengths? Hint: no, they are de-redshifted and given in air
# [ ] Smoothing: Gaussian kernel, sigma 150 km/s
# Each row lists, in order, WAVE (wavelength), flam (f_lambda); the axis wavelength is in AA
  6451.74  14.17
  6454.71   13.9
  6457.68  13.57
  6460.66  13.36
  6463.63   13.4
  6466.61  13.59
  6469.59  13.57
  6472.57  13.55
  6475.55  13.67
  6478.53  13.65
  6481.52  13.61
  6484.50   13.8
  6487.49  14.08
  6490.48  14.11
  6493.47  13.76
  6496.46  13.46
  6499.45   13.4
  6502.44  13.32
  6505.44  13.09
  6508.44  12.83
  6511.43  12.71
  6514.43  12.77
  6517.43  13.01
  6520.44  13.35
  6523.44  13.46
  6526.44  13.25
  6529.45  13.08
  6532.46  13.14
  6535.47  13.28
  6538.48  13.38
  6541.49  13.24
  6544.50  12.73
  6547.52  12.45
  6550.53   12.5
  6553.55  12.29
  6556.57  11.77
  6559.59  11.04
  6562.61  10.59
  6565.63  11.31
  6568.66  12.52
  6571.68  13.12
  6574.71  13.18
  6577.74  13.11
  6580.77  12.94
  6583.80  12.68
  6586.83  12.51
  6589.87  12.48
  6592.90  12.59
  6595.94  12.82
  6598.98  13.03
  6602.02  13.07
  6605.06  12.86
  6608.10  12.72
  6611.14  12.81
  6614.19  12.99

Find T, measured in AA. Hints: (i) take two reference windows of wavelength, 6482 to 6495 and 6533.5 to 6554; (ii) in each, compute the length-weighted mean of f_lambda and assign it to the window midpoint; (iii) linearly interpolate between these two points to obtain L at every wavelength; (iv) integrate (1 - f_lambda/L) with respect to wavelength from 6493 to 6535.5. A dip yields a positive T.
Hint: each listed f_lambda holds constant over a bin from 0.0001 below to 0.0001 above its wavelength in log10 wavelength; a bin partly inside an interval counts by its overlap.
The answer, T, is 0.8 AA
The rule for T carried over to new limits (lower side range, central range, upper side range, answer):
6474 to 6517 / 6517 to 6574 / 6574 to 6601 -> 2.1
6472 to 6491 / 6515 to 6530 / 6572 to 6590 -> 0.2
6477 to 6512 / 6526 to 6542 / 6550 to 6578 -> -0.7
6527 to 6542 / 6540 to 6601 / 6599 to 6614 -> 2.8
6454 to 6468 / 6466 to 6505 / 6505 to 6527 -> -0.9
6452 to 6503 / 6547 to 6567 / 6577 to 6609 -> 2.1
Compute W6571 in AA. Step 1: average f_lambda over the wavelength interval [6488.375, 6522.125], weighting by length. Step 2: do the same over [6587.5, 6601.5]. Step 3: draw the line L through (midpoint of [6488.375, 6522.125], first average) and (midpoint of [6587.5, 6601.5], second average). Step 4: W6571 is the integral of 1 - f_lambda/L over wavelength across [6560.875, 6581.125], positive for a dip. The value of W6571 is 0.8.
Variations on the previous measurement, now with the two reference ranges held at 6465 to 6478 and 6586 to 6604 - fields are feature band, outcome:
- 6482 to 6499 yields -0.42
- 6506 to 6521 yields 0.44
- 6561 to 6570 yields 1.05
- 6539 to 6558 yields 0.77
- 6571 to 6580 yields -0.16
